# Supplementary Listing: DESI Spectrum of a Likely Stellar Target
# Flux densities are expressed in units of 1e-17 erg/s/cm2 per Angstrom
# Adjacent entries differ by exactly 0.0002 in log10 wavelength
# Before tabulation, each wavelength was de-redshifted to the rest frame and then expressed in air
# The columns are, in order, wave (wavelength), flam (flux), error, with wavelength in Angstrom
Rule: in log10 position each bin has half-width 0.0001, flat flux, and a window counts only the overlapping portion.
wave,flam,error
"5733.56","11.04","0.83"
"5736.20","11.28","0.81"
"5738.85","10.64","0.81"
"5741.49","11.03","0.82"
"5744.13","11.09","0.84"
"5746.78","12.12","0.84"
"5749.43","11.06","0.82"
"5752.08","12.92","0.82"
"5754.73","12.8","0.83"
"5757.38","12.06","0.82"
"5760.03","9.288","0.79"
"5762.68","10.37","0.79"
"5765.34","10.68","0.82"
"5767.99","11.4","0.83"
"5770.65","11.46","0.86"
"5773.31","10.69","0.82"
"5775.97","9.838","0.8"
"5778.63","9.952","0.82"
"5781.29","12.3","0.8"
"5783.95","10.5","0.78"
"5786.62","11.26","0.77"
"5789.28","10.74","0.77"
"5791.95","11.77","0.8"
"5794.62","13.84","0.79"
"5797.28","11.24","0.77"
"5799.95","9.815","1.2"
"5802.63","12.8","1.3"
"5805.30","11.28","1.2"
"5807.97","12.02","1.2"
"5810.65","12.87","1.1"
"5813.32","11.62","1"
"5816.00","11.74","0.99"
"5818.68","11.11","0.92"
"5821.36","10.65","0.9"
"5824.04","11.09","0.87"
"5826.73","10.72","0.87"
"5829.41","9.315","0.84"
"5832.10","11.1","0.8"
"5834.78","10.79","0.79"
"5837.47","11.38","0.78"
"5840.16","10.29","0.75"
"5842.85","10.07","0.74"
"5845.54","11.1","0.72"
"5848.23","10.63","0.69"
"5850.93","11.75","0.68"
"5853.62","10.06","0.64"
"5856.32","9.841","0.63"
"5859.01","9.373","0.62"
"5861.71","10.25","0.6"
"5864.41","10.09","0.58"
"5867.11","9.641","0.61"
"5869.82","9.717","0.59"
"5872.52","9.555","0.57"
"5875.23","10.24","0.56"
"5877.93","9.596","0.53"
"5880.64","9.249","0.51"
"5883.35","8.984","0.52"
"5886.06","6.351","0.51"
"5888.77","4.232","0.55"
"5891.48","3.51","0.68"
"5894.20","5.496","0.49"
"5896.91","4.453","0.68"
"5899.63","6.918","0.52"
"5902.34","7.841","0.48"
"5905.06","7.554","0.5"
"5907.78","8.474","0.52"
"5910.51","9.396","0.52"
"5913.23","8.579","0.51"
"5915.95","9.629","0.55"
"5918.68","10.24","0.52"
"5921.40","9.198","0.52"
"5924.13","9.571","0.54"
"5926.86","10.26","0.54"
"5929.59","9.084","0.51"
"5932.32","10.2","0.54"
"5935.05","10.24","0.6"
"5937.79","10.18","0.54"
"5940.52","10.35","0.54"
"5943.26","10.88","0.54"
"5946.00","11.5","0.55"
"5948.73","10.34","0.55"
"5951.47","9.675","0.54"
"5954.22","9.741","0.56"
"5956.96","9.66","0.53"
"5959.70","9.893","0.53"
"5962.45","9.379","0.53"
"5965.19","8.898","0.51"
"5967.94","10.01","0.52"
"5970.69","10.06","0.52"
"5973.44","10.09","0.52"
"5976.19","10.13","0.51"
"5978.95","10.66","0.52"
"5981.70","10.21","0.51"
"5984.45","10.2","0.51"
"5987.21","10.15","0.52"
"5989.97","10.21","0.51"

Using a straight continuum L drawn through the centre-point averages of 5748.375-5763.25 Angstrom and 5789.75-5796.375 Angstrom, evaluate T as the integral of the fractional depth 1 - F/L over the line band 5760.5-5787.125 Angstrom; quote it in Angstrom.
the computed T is 2.59 Angstrom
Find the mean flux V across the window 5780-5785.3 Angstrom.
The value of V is 11.4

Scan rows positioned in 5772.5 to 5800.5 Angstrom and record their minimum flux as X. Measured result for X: 9.815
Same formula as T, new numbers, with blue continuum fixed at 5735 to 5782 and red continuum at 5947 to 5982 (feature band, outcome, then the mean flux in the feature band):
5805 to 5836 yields -1.2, 11.2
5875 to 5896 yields 6.9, 6.99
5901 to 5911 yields 2.0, 8.22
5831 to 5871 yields 0.7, 10.4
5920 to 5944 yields 0.3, 9.97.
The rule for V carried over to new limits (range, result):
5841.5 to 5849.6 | 10.6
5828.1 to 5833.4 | 10.2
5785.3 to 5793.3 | 11.3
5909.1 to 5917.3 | 9.19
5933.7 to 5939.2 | 10.2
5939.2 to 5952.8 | 10.6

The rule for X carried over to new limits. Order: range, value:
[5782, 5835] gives 9.315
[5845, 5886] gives 8.984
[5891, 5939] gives 3.51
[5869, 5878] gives 9.555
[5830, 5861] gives 9.373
